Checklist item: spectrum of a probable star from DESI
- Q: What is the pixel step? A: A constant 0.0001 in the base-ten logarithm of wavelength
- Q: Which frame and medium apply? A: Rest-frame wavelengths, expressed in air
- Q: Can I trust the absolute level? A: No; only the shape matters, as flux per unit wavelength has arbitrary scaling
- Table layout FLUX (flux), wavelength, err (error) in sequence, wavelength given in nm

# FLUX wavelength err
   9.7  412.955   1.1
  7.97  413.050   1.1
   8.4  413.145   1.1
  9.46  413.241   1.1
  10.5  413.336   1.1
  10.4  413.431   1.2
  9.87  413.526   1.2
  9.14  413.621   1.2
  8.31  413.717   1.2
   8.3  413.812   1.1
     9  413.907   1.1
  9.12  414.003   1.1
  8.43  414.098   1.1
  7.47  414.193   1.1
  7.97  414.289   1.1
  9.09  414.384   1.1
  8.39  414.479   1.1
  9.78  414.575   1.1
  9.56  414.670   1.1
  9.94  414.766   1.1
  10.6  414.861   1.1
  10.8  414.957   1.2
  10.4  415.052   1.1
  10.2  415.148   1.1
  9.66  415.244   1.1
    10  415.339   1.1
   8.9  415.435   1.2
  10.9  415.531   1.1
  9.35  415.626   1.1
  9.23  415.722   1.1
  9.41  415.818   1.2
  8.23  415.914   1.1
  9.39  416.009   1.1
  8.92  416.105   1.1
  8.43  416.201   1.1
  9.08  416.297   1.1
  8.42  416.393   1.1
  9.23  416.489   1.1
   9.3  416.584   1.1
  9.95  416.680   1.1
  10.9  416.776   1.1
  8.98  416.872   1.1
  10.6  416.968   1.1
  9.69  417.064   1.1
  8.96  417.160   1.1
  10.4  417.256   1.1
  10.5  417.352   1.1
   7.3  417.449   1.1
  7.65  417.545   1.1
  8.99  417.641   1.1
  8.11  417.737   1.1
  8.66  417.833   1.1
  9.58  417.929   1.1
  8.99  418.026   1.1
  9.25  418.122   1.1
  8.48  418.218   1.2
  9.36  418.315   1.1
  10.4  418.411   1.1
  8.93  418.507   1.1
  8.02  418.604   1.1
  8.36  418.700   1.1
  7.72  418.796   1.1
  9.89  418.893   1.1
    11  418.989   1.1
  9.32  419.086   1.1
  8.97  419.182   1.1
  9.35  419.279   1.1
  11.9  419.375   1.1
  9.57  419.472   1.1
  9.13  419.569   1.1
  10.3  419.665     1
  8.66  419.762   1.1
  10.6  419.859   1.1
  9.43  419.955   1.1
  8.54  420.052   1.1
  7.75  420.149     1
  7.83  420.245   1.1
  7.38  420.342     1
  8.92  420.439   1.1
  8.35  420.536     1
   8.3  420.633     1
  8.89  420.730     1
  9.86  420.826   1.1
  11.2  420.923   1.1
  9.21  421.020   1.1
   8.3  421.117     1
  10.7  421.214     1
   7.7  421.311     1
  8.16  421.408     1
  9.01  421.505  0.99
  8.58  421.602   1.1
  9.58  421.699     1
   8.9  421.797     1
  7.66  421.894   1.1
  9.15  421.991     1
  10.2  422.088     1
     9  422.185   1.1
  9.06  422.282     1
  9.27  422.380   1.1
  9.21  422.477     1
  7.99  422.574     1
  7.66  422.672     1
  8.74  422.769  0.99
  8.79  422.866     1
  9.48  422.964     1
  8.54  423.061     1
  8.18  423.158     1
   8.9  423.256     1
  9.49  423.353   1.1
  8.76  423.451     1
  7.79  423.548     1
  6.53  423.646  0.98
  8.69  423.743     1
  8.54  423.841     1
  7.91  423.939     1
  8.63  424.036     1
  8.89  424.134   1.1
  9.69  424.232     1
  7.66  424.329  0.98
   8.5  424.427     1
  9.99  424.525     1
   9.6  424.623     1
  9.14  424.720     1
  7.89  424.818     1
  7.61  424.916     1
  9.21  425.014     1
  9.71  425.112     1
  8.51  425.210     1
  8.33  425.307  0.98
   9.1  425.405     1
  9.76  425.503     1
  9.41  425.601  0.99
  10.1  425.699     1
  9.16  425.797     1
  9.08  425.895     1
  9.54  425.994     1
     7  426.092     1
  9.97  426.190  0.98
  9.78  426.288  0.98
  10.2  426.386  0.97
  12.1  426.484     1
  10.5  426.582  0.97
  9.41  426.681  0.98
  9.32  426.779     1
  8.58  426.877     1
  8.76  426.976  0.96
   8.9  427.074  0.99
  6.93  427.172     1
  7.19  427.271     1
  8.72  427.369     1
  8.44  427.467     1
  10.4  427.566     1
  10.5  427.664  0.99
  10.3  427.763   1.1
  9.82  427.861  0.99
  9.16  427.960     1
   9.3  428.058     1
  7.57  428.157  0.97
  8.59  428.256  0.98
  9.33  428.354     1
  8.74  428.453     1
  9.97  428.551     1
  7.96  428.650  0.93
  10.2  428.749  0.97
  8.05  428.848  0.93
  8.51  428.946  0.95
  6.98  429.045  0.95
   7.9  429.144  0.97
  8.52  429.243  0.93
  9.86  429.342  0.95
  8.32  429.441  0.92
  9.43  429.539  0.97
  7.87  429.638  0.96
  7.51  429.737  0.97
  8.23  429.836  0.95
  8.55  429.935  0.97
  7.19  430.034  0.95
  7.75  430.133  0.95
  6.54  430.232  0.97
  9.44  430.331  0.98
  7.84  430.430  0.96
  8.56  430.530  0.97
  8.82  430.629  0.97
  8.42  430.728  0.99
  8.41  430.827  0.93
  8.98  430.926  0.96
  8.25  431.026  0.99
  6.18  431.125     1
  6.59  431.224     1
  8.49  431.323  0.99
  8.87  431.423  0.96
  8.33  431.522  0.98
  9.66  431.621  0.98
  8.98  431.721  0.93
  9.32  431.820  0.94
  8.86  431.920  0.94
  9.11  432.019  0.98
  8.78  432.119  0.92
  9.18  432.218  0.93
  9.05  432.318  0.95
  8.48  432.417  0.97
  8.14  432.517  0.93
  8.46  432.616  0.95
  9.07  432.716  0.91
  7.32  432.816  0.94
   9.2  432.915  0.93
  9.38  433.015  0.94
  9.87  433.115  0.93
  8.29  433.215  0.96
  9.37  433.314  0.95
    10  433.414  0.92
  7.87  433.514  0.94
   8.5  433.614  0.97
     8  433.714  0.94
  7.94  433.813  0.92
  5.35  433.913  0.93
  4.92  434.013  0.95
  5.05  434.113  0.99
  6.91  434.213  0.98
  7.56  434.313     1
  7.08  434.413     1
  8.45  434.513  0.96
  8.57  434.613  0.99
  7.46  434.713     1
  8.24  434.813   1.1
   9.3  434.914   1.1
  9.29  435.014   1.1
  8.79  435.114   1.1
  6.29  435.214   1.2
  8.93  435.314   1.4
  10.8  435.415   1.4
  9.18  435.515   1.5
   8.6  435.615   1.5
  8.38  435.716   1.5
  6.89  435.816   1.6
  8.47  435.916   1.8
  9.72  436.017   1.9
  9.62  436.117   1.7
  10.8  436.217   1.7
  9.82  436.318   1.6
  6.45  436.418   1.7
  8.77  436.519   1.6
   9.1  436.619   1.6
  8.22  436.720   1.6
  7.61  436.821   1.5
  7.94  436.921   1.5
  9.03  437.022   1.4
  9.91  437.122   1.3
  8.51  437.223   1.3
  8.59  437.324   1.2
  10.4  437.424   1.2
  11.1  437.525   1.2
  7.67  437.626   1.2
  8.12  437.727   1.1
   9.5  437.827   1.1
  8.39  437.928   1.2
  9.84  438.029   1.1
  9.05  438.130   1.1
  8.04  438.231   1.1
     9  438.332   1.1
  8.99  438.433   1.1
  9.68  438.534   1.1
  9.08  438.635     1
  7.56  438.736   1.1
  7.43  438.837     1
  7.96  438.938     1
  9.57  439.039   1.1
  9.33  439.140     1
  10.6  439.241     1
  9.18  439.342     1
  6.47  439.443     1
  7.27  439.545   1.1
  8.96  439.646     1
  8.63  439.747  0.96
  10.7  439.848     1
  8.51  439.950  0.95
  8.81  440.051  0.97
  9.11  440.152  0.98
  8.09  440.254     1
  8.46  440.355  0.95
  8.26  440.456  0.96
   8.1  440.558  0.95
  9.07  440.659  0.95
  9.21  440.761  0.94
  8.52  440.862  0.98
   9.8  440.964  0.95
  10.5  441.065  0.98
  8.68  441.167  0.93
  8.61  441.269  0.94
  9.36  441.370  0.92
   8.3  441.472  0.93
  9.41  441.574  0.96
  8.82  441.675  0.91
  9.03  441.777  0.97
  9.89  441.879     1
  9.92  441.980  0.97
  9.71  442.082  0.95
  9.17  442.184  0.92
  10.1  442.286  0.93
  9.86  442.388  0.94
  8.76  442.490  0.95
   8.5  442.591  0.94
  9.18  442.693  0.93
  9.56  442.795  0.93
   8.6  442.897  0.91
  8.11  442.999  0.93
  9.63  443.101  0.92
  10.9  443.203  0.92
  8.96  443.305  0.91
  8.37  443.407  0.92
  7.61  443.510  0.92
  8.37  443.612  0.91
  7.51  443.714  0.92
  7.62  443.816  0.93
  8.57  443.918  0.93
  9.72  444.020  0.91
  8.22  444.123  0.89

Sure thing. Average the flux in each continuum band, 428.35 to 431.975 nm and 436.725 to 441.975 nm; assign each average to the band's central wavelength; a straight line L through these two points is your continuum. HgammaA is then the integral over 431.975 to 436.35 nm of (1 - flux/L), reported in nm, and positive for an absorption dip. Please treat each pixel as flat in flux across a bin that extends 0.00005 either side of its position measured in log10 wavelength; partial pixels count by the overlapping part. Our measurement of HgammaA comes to 0.101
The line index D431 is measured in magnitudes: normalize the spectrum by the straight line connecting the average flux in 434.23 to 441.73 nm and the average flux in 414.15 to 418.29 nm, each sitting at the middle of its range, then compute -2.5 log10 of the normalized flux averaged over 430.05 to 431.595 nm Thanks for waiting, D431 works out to 0.106 mag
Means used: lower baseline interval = 9.29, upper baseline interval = 8.76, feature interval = 8.1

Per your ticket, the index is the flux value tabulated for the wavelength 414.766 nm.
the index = 9.94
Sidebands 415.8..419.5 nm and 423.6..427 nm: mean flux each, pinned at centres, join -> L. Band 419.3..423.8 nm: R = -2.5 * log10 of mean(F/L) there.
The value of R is 0.028 mag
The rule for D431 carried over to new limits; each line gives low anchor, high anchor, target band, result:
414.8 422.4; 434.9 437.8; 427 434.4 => 0.069 mag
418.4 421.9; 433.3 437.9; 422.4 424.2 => 0.056 mag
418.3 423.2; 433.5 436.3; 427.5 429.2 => -0.056 mag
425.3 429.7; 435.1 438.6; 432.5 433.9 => 0.042 mag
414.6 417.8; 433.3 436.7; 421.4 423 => 0.025 mag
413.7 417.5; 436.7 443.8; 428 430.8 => 0.083 mag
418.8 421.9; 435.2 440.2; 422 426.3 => 0.030 mag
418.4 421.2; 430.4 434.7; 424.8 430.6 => -0.032 mag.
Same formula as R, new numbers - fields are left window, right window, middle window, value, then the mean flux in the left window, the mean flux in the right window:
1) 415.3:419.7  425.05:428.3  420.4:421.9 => 0.03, 9.3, 9.22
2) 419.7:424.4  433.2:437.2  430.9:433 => -0.02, 8.76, 8.29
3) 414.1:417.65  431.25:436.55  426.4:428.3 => -0.05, 9.36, 8.45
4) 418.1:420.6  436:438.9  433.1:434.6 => 0.17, 9.12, 8.88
